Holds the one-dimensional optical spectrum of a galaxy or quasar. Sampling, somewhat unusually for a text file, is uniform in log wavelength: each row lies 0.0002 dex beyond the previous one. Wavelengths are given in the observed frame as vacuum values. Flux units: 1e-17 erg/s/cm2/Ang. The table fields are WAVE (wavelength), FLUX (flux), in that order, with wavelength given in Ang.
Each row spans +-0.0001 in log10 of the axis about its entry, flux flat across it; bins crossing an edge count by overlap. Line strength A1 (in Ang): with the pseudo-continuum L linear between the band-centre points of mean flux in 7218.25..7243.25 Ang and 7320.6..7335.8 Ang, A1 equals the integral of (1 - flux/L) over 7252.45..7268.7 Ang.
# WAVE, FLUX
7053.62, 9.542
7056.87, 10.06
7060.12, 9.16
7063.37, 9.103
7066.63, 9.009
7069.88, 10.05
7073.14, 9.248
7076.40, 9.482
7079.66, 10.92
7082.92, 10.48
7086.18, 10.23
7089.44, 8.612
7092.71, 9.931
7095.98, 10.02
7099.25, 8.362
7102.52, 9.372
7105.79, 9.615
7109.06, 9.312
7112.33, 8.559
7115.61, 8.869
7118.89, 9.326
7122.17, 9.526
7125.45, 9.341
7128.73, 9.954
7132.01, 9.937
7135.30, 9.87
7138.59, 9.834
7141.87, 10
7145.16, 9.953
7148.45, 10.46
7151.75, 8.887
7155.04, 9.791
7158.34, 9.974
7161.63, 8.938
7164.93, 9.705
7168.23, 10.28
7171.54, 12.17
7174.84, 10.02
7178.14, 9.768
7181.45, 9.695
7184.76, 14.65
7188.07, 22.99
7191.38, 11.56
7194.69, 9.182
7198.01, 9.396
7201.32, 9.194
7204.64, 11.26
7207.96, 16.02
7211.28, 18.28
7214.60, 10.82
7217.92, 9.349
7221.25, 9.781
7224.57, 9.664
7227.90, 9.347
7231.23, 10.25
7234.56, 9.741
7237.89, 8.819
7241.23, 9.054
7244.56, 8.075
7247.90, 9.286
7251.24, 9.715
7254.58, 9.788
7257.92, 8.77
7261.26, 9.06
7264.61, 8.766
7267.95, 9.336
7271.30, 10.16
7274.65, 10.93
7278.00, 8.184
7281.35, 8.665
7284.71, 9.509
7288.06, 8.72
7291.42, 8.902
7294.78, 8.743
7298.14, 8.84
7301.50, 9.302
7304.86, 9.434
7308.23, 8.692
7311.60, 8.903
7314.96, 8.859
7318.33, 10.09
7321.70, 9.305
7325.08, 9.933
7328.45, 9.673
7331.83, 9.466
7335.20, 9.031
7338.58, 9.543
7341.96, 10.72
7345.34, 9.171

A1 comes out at 0.6 Ang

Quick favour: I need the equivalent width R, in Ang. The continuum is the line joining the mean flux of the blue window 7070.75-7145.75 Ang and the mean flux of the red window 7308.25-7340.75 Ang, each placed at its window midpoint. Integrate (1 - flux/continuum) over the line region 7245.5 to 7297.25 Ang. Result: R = 1.3 Ang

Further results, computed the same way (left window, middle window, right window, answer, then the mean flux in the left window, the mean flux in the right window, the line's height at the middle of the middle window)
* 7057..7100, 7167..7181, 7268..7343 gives -1.5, 9.63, 9.33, 9.5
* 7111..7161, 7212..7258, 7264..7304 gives -1.6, 9.61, 9.19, 9.33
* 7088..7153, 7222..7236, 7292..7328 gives -0.6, 9.49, 9.22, 9.33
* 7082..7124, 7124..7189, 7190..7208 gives -3.7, 9.38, 10.7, 10.1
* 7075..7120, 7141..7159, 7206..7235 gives 0.9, 9.51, 11.5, 10.4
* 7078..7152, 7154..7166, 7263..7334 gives -0.1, 9.64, 9.26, 9.55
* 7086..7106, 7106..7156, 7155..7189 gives 3.7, 9.38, 11.5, 10.3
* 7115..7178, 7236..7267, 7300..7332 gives 1.6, 9.85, 9.36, 9.55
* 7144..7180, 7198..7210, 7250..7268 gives -2.9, 9.99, 9.22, 9.66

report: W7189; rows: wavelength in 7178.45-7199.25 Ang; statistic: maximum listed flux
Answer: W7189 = 22.99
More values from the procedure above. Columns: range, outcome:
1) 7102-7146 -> 10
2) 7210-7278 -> 18.28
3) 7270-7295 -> 10.93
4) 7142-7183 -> 12.17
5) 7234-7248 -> 9.741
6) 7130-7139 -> 9.937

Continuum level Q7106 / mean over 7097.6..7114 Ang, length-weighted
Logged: 9.05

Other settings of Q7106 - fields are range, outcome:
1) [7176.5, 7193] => 13.7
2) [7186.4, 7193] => 17.3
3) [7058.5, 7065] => 9.13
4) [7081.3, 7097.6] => 9.85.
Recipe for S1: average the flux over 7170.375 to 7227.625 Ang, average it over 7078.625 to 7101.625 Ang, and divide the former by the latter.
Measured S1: 1.2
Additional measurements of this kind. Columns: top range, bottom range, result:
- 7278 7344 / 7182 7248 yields 0.82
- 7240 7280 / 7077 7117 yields 0.97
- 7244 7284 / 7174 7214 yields 0.73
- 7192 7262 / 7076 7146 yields 1.07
